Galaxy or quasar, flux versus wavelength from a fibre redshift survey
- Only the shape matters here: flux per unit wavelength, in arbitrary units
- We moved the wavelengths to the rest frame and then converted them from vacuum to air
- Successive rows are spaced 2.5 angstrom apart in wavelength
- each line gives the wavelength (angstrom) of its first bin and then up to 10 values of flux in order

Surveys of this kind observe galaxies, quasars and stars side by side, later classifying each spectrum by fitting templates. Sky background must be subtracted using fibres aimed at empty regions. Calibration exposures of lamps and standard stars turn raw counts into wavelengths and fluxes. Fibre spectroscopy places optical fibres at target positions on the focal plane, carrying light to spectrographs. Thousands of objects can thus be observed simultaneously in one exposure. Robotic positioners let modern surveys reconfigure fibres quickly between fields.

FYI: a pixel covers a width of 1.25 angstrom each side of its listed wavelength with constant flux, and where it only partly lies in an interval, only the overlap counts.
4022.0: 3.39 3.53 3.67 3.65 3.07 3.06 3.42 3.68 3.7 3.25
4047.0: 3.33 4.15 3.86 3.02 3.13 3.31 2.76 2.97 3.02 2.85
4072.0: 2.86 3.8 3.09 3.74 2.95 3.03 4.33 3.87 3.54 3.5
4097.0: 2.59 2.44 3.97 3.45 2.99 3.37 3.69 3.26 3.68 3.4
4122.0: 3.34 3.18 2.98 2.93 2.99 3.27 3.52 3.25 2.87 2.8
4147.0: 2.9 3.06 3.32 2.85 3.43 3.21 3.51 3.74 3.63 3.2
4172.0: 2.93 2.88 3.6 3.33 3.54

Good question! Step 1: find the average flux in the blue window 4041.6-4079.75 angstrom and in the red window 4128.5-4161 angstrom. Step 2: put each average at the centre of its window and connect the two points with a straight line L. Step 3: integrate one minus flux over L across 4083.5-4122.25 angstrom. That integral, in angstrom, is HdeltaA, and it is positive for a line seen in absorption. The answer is -2.5 angstrom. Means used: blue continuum 3.28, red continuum 3.11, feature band 3.41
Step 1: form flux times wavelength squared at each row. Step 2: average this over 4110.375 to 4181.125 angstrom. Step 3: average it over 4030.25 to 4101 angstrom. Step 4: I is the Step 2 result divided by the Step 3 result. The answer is 1.0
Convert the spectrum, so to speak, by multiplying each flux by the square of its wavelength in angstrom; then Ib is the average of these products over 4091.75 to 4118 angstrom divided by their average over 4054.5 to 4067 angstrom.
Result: 1.1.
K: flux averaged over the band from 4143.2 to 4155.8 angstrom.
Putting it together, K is 2.99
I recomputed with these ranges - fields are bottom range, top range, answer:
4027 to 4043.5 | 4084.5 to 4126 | 1.02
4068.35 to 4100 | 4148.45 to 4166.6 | 1.04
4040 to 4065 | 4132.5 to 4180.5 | 1.01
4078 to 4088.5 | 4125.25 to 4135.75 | 0.89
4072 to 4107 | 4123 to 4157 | 0.94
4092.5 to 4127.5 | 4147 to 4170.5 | 1.03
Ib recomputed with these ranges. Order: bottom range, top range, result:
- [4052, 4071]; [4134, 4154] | 1.06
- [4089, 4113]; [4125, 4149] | 0.94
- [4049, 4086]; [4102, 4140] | 1.05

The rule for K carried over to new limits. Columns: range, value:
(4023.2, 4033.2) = 3.48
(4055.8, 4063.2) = 3.07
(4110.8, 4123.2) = 3.47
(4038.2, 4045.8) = 3.54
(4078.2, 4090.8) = 3.58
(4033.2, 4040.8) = 3.39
